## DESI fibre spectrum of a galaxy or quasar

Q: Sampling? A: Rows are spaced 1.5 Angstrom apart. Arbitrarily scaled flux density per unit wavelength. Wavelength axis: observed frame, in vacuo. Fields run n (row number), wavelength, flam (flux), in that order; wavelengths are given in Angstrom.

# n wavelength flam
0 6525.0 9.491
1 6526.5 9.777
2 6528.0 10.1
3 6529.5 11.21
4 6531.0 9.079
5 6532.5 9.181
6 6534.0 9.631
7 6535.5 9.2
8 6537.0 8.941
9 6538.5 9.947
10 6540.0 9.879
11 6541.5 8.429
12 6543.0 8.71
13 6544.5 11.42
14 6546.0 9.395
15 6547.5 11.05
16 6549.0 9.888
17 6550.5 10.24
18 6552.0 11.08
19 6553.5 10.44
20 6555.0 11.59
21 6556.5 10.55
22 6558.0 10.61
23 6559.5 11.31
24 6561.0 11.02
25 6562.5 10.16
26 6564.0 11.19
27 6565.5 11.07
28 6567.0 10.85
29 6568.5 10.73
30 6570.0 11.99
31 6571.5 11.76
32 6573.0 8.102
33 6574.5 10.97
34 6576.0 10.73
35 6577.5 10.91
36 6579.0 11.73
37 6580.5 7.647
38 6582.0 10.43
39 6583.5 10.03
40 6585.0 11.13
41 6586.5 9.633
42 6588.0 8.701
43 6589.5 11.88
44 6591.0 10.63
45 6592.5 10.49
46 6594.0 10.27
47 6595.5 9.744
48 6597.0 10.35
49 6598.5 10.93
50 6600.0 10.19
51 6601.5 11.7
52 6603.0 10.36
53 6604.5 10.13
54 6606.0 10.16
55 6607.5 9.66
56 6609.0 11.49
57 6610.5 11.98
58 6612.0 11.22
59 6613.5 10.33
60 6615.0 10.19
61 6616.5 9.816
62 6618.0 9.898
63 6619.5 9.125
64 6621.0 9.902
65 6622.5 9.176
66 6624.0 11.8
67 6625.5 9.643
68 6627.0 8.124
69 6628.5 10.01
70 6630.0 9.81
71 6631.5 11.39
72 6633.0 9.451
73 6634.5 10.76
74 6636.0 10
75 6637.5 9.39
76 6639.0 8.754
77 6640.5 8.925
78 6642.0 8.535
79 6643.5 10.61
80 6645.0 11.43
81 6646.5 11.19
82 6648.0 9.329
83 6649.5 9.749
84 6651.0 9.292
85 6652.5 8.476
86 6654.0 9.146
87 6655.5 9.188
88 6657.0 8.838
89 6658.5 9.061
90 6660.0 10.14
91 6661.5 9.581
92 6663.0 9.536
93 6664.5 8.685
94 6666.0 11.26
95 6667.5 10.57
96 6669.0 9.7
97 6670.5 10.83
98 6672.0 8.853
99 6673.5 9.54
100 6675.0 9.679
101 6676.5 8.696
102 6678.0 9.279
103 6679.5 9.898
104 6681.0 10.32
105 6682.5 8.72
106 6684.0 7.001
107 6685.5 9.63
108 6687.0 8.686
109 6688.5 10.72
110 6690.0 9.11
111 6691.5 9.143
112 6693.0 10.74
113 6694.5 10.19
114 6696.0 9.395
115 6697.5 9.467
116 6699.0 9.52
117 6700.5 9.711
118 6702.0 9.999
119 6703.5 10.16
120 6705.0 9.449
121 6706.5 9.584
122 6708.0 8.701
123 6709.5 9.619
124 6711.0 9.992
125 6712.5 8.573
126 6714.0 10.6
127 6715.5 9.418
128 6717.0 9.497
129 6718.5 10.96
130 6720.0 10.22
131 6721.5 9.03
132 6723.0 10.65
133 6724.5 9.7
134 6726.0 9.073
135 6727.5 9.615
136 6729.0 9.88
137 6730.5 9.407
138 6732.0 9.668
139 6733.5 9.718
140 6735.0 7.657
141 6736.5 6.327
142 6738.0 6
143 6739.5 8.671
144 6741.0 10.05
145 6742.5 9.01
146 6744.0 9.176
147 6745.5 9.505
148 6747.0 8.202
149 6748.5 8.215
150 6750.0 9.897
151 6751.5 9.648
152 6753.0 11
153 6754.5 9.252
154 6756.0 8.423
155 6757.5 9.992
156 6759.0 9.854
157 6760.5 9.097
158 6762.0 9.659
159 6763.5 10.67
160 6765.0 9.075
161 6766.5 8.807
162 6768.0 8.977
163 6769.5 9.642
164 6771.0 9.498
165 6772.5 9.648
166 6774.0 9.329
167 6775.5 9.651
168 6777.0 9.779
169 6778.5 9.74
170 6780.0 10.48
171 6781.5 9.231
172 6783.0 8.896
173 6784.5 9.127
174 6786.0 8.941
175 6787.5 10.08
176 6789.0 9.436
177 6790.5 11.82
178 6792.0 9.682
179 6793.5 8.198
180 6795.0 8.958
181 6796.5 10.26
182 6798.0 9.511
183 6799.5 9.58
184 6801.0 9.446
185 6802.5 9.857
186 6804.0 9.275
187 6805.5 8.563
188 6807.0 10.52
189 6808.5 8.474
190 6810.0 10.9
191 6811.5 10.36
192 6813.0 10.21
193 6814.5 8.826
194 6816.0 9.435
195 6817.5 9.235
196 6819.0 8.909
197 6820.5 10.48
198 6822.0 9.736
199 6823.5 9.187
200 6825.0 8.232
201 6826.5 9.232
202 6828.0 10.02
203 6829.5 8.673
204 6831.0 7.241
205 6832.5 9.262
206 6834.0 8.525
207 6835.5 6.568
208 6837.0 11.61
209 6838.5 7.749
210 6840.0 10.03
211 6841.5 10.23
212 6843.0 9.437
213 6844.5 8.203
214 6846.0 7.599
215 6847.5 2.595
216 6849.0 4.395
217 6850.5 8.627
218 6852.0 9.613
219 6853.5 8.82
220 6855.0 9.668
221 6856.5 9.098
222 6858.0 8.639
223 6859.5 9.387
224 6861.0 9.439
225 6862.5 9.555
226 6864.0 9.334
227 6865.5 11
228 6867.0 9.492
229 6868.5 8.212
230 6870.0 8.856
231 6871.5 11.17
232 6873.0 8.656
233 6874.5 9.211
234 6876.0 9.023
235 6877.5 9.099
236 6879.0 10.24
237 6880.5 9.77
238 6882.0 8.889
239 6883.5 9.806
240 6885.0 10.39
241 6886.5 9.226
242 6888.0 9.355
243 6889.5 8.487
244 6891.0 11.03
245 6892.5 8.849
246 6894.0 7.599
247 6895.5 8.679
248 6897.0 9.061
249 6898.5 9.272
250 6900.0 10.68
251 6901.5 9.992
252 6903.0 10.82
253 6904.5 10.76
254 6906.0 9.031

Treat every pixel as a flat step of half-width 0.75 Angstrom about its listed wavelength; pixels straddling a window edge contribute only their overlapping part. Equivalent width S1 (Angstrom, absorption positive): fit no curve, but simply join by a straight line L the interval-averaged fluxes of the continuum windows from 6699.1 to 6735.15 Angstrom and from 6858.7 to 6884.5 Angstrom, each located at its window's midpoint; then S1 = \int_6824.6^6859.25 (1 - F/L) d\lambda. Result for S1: 3.9 Angstrom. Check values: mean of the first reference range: 9.65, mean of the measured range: 8.45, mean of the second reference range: 9.49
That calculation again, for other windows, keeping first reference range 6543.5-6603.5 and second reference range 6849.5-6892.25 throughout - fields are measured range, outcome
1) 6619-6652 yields 1.6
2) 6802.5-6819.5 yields 0.2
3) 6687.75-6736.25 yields 1.9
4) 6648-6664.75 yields 1.6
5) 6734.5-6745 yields 1.8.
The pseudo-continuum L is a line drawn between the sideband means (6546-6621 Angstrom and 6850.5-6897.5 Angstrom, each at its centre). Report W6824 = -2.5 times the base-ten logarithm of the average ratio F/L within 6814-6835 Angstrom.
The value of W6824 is 0.06 mag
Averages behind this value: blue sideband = 10.5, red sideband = 9.33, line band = 9.04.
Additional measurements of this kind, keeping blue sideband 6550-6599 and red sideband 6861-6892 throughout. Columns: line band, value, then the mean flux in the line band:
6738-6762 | 0.08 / 9.24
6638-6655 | 0.08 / 9.58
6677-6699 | 0.08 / 9.44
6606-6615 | -0.04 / 10.8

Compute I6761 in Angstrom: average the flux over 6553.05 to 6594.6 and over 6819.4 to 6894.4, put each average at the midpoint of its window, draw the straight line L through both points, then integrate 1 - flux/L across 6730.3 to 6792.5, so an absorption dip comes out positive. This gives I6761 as 1.5 Angstrom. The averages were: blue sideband 10.6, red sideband 9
